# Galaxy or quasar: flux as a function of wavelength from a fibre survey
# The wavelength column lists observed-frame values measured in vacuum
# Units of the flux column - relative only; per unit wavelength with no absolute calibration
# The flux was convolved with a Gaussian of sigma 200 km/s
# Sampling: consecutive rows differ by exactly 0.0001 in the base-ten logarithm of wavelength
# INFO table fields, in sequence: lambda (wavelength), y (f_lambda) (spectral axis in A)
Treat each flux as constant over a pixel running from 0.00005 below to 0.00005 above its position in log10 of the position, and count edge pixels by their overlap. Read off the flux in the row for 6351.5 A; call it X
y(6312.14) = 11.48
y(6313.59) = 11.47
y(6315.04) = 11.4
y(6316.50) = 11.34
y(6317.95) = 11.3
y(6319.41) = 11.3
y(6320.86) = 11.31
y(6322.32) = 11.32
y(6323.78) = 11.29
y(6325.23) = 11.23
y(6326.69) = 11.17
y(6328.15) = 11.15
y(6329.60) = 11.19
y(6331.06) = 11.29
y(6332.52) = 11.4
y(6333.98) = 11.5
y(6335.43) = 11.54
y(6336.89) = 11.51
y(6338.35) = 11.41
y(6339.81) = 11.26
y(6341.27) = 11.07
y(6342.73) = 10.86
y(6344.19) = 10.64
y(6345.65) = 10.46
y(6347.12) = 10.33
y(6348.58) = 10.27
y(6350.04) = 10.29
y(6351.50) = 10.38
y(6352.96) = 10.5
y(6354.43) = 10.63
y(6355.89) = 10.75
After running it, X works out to 10.38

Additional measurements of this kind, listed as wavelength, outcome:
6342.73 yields 10.86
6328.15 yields 11.15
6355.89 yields 10.75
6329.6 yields 11.19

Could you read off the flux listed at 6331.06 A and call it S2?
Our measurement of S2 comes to 11.29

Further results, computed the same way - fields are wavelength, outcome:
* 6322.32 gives 11.32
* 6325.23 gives 11.23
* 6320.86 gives 11.31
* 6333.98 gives 11.5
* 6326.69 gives 11.17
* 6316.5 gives 11.34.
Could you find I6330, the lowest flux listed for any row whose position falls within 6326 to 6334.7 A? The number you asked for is 11.15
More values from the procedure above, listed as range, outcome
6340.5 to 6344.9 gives 10.64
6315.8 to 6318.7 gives 11.3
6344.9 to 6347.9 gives 10.33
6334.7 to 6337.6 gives 11.51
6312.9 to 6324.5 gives 11.29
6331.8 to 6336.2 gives 11.4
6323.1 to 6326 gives 11.23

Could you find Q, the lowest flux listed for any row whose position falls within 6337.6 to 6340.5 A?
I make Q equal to 11.26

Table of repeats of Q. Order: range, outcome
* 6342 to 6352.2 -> 10.27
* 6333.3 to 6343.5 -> 10.86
